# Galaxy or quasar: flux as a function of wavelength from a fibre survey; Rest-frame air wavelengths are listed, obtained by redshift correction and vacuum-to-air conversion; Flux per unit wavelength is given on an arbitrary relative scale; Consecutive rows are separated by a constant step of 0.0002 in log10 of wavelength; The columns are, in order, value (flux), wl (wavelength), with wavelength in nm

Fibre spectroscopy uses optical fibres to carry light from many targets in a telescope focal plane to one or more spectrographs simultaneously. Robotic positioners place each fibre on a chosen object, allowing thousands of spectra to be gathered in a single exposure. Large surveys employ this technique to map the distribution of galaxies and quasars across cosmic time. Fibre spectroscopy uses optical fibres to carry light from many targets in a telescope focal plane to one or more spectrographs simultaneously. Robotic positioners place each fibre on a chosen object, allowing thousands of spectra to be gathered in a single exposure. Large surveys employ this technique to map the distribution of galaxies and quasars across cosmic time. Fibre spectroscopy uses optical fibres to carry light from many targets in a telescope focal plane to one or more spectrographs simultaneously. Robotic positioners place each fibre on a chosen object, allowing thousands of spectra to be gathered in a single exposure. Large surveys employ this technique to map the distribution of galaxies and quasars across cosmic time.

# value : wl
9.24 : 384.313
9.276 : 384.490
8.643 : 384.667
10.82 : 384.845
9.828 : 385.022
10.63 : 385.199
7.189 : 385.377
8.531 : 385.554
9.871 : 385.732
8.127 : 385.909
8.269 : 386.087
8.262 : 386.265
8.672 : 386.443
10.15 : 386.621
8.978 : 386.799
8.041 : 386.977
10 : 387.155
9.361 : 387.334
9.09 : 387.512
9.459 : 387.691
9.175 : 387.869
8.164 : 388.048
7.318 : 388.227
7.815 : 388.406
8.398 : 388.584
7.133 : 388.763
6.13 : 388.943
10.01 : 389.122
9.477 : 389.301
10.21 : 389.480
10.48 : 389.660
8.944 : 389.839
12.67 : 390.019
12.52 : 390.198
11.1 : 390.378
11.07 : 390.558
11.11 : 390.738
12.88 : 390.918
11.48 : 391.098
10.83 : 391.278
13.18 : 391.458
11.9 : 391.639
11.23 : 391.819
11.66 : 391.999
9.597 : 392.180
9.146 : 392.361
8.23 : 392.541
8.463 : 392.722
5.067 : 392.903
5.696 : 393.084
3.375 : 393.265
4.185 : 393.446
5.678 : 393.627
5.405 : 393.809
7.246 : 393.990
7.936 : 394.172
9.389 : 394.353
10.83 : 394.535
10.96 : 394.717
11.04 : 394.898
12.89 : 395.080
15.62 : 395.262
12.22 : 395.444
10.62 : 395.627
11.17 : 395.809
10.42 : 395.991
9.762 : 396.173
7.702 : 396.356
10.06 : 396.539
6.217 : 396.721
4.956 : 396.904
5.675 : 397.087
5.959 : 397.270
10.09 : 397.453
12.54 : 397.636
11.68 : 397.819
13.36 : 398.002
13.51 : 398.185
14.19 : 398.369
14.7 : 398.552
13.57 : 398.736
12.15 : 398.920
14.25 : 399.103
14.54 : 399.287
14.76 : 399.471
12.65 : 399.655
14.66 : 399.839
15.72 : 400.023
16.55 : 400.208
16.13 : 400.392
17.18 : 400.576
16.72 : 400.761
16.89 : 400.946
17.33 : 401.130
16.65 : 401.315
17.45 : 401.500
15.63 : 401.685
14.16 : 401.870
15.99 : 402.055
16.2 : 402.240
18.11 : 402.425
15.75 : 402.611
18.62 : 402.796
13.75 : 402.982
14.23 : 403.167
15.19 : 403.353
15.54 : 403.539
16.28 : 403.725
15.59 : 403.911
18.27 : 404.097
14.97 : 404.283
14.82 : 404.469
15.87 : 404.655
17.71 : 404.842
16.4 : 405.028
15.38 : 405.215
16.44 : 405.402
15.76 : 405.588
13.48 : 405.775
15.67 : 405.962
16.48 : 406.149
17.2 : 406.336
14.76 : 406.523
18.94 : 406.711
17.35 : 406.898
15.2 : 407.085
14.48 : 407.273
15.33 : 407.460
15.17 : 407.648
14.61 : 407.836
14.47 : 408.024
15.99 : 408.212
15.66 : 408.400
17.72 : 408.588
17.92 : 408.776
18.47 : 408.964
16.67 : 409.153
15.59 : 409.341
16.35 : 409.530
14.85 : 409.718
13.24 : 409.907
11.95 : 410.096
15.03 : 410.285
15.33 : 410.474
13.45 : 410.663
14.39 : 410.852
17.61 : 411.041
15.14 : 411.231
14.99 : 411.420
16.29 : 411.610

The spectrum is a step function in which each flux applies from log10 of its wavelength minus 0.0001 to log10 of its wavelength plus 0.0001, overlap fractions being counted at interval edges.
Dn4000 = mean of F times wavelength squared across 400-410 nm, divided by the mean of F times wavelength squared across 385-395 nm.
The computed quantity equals 1.90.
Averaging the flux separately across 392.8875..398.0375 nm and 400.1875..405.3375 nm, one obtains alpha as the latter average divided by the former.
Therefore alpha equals 1.82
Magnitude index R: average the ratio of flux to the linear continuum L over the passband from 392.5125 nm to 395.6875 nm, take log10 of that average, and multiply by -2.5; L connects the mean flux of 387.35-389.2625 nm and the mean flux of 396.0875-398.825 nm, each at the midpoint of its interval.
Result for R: 0.12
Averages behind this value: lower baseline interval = 8.34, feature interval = 8.59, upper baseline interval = 10.3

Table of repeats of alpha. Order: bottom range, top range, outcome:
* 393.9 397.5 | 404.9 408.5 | 1.65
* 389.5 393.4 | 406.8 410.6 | 1.56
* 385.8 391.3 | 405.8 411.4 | 1.64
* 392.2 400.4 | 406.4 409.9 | 1.54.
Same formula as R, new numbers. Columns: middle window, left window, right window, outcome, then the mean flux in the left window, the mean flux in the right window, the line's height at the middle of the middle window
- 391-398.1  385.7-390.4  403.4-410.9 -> 0.21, 9.15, 15.7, 11.4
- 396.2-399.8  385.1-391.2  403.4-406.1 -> 0.19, 9.44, 15.9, 13.3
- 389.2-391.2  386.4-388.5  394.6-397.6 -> -0.21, 8.86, 9.77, 9.15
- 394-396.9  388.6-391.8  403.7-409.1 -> 0.21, 10.6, 16.1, 12.4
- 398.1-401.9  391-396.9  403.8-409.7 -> -0.21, 9.29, 16.1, 12.5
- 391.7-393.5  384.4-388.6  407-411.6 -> 0.33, 8.93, 15.4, 10.7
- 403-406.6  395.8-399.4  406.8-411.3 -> -0.15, 10.8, 15.5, 13.8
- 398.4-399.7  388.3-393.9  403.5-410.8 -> -0.12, 9.19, 15.7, 12.4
